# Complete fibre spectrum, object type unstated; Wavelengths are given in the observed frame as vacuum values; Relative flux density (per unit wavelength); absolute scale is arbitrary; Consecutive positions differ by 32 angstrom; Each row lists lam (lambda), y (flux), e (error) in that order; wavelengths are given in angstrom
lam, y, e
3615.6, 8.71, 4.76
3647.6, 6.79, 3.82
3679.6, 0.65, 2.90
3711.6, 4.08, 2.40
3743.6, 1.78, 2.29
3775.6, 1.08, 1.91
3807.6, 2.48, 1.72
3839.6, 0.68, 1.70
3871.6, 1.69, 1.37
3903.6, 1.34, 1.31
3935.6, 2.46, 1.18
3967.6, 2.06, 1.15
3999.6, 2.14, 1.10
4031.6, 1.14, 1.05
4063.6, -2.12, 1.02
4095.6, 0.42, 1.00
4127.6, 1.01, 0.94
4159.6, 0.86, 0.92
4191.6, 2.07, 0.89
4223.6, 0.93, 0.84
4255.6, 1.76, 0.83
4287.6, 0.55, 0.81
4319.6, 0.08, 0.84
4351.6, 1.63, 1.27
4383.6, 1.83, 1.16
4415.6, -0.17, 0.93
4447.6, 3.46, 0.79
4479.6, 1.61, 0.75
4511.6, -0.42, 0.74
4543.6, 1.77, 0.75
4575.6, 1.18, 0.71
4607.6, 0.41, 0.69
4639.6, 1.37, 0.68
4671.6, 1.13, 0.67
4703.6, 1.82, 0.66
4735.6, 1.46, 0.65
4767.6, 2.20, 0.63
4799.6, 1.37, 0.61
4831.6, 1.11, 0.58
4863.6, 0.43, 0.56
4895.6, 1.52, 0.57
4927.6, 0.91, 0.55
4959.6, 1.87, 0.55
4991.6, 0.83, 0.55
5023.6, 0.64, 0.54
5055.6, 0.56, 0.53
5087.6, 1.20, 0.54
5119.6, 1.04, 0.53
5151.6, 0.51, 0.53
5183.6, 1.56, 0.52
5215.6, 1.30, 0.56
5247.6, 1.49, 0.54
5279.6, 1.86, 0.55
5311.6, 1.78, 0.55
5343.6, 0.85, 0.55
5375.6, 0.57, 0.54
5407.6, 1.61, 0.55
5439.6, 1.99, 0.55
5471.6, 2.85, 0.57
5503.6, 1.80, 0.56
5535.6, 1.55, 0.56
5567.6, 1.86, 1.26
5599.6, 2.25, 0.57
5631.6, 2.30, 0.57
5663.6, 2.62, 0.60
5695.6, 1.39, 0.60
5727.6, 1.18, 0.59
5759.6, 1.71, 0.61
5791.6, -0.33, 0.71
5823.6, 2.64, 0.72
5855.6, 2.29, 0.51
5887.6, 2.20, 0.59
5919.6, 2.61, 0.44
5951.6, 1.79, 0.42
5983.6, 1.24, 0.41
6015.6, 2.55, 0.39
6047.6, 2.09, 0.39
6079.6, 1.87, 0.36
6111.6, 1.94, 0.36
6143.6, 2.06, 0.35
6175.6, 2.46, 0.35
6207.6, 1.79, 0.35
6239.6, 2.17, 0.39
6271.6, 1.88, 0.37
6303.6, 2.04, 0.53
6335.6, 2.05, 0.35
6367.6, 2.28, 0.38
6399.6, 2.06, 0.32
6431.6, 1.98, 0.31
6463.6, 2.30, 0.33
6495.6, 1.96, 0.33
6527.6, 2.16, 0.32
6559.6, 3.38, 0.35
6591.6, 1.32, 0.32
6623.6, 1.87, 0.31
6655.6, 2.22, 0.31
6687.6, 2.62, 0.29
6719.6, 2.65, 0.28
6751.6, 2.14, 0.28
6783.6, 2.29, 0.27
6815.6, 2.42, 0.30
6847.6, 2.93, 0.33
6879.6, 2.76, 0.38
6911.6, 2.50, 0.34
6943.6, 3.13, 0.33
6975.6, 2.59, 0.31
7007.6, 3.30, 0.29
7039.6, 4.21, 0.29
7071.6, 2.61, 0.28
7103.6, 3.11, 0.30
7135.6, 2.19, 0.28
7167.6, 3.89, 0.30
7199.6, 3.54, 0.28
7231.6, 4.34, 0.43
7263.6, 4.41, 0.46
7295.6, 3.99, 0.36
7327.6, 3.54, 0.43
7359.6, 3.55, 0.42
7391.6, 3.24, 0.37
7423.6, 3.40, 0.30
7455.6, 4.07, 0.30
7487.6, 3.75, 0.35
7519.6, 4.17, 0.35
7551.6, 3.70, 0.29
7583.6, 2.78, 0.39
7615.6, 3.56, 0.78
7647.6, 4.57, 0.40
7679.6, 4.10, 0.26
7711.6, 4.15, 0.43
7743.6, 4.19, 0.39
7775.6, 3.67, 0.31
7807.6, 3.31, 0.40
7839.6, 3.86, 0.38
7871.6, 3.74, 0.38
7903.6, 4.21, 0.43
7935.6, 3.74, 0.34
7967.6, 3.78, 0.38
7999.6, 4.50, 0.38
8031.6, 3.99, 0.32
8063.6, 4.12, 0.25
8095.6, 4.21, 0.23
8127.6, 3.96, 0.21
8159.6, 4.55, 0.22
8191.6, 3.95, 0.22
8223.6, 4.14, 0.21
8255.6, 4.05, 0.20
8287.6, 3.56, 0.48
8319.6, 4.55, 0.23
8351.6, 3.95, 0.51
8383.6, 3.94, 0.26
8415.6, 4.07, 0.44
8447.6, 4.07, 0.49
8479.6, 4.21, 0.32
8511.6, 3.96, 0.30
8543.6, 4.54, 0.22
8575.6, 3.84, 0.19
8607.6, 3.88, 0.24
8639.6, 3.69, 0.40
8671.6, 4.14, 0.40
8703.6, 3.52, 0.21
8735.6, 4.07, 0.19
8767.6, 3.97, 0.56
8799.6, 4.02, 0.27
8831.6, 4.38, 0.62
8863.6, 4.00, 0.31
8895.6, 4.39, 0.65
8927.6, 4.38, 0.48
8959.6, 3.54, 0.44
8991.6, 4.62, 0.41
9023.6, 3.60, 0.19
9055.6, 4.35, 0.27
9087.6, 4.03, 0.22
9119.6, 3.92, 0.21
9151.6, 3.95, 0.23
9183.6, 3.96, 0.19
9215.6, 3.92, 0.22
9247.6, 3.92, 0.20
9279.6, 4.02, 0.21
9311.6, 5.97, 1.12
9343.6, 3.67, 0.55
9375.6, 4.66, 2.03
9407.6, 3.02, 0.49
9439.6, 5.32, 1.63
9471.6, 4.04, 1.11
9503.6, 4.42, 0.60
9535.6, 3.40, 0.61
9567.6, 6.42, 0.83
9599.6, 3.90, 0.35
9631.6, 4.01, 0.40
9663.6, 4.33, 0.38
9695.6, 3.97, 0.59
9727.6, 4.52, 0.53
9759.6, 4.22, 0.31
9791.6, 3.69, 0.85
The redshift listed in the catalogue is 0.797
